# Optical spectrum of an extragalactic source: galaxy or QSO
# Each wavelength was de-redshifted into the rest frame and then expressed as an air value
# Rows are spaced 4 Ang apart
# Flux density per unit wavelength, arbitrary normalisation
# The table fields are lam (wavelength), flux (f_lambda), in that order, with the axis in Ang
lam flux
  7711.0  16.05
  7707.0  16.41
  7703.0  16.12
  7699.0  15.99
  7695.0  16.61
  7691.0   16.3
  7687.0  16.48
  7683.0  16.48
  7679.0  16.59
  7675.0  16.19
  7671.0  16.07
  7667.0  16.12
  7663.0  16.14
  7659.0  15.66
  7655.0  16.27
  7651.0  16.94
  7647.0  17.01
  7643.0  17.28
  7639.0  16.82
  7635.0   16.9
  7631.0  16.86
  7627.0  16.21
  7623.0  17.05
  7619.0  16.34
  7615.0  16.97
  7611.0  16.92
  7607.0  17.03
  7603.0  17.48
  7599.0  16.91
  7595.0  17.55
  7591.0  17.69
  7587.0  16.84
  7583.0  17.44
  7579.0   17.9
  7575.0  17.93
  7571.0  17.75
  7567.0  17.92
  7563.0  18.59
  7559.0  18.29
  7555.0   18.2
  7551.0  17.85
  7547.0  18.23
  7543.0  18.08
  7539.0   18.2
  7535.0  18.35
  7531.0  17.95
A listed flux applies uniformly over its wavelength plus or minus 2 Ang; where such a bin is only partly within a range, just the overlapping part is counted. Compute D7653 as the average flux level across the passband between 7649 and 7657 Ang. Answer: 16.6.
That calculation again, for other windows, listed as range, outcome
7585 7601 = 17.2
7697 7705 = 16.1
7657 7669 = 16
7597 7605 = 17.2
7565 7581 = 17.9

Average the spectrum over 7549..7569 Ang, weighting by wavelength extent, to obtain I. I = 18.2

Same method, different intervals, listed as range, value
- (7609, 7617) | 16.9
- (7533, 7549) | 18.2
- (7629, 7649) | 17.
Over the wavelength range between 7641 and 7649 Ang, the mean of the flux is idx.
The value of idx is 17.1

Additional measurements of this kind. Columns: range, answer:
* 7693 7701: 16.3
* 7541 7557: 18.1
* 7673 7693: 16.4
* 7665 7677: 16.1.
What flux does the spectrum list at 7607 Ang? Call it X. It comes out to 17.03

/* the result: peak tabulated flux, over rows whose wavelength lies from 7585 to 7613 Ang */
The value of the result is 17.69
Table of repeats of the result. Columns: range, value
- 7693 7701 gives 16.61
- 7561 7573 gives 18.59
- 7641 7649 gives 17.28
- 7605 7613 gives 17.03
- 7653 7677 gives 16.27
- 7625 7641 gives 16.9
